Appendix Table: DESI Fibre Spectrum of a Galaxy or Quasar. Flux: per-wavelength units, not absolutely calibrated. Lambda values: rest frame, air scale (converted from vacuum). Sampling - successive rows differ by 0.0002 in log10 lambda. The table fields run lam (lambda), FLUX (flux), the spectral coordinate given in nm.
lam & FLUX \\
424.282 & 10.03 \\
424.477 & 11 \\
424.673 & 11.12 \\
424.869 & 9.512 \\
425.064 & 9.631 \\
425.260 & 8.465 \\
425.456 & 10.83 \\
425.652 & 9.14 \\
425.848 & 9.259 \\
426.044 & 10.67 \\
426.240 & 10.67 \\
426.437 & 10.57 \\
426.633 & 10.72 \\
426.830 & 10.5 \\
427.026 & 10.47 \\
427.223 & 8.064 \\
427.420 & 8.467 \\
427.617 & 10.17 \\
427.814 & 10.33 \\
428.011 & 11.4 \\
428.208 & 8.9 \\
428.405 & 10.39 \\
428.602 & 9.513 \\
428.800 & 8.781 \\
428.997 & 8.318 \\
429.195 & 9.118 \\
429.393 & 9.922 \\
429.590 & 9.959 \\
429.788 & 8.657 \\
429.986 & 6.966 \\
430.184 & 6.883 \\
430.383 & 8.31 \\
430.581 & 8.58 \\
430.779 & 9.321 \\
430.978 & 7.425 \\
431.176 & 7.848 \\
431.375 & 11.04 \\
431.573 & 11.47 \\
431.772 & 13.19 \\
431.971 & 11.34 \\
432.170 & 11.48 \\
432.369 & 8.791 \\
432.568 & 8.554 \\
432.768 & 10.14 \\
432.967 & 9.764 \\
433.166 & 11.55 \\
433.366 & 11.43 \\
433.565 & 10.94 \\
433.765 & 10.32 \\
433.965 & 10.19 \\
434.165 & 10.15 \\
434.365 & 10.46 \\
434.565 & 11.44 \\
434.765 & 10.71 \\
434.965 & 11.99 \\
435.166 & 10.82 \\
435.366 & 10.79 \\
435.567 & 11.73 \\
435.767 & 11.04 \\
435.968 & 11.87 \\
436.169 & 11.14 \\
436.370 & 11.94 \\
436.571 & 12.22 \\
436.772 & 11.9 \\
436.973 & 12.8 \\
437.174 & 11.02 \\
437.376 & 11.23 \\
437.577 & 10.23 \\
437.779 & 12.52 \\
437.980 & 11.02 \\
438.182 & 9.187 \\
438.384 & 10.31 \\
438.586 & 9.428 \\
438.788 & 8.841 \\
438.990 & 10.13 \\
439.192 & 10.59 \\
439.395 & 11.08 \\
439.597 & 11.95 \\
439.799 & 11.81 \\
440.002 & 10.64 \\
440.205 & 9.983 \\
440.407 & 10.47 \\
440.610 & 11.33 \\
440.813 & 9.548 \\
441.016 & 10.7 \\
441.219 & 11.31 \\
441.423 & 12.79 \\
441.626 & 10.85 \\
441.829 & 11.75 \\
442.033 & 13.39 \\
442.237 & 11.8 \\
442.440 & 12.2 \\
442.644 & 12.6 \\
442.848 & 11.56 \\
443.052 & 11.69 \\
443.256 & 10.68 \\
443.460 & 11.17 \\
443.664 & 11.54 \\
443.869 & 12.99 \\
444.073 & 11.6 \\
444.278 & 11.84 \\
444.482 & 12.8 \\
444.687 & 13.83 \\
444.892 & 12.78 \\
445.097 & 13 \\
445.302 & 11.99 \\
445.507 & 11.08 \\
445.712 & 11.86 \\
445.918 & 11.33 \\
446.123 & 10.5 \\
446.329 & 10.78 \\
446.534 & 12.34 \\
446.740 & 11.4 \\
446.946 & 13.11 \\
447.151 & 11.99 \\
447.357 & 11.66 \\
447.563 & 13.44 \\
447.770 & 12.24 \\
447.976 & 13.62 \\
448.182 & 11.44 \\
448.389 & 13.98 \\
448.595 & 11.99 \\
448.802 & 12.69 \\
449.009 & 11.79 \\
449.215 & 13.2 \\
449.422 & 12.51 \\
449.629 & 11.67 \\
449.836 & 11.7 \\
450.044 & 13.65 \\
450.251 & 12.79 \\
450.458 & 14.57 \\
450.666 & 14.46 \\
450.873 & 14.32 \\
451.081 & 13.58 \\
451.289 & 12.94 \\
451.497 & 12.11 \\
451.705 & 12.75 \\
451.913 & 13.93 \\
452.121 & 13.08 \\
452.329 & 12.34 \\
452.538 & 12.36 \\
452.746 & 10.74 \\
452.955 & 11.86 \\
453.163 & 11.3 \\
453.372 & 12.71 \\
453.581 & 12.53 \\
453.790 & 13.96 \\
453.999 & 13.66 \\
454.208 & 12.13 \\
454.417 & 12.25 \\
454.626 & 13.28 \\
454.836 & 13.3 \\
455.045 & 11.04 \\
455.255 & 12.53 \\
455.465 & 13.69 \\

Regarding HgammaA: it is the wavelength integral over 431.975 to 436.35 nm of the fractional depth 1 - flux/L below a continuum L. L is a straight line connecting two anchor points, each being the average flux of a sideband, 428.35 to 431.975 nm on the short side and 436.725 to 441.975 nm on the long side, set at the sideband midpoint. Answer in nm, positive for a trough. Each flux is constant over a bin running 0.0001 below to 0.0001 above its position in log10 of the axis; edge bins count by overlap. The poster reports -0.345 nm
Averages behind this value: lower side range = 9.25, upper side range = 10.9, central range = 10.8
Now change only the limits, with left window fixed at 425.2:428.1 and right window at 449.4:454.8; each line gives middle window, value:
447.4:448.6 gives -0.041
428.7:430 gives 0.171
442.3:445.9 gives -0.035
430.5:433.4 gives 0.131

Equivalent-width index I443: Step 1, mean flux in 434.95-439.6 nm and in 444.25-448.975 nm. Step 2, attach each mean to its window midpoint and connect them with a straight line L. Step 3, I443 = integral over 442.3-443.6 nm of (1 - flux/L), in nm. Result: 0.01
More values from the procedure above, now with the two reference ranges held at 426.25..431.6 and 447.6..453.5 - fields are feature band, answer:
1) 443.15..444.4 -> 0.00 nm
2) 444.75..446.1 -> -0.01 nm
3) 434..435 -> -0.06 nm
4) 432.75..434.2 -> -0.08 nm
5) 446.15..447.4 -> 0.03 nm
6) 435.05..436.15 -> -0.09 nm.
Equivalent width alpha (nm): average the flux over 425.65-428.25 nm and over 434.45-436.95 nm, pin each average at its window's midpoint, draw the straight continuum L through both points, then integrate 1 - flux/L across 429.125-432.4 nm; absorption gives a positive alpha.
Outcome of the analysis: 0.375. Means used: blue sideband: 10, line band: 9.45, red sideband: 11.5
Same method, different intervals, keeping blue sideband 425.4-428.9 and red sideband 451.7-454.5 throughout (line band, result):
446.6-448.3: -0.058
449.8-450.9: -0.124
